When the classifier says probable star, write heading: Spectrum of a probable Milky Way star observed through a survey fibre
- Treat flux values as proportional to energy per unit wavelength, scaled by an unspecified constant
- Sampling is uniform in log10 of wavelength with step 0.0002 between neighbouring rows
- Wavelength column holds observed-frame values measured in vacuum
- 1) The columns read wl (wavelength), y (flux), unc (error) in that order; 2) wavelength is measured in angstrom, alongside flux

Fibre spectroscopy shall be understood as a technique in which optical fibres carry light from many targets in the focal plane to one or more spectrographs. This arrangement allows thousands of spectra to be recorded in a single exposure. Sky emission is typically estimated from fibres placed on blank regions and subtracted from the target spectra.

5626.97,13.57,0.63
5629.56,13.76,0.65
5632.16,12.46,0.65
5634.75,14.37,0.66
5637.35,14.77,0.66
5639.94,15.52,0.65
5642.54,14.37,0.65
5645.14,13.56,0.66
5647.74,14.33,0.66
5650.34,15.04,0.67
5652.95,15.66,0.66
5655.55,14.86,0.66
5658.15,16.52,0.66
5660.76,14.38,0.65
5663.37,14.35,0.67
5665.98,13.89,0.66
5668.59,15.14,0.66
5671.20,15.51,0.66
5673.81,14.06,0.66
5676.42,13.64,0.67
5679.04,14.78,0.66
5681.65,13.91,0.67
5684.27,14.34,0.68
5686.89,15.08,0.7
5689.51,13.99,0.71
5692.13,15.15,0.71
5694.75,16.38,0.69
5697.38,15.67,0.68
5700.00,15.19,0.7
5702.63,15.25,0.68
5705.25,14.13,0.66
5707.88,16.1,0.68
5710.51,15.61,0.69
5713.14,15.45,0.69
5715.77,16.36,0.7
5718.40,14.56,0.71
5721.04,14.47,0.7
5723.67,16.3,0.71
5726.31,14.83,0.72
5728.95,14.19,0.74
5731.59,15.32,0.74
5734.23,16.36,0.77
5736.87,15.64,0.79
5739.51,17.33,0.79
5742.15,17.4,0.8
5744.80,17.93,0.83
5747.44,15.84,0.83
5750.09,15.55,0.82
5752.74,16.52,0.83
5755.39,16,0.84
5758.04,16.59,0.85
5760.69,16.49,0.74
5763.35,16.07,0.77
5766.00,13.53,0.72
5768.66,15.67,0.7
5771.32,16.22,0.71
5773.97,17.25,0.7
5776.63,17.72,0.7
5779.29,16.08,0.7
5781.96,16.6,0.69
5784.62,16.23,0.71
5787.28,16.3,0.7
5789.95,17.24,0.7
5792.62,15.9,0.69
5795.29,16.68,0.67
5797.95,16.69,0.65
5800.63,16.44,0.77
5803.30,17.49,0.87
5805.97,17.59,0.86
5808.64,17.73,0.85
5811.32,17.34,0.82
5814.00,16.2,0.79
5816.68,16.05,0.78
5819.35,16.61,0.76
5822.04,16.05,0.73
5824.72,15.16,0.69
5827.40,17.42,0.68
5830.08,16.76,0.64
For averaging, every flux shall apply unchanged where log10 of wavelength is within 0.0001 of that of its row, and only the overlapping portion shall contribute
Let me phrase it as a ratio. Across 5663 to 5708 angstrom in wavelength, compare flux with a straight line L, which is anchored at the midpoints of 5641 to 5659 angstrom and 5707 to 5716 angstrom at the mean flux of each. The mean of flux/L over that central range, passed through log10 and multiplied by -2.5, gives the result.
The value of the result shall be 0.05 mag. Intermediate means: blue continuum 14.9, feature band 14.8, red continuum 15.8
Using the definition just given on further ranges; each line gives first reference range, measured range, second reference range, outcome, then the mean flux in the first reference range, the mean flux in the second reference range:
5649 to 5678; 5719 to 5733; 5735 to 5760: 0.08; 14.8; 16.5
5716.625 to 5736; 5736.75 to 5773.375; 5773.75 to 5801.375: -0.03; 15.2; 16.6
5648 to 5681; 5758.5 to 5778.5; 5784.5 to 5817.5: 0.01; 14.8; 16.8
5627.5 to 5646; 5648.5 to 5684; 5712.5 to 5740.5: -0.01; 14.1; 15.5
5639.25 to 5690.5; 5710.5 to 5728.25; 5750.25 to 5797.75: 0.01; 14.6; 16.3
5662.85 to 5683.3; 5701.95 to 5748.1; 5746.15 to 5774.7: -0.03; 14.4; 15.9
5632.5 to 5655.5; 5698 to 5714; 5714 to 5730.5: -0.02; 14.6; 15.1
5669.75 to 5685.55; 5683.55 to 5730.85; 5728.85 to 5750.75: 0.01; 14.4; 16.3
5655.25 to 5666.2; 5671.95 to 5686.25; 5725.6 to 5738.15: 0.06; 14.9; 15.3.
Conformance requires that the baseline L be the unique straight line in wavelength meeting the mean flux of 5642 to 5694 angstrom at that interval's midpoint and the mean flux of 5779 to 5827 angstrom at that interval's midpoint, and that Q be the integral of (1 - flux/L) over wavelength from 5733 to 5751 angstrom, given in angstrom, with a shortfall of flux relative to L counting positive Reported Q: -1.01 angstrom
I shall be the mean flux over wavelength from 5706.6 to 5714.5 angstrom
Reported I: 15.7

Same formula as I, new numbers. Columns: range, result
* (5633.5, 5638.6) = 14.6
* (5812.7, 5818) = 16.1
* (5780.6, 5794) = 16.4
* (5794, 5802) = 16.6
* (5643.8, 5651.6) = 14.3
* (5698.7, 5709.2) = 15.2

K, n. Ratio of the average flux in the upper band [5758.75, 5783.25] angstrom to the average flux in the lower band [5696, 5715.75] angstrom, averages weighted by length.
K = 1.1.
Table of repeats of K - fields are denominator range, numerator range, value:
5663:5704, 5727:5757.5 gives 1.09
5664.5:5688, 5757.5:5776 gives 1.11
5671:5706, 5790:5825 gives 1.13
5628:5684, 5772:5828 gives 1.15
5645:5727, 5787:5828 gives 1.11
